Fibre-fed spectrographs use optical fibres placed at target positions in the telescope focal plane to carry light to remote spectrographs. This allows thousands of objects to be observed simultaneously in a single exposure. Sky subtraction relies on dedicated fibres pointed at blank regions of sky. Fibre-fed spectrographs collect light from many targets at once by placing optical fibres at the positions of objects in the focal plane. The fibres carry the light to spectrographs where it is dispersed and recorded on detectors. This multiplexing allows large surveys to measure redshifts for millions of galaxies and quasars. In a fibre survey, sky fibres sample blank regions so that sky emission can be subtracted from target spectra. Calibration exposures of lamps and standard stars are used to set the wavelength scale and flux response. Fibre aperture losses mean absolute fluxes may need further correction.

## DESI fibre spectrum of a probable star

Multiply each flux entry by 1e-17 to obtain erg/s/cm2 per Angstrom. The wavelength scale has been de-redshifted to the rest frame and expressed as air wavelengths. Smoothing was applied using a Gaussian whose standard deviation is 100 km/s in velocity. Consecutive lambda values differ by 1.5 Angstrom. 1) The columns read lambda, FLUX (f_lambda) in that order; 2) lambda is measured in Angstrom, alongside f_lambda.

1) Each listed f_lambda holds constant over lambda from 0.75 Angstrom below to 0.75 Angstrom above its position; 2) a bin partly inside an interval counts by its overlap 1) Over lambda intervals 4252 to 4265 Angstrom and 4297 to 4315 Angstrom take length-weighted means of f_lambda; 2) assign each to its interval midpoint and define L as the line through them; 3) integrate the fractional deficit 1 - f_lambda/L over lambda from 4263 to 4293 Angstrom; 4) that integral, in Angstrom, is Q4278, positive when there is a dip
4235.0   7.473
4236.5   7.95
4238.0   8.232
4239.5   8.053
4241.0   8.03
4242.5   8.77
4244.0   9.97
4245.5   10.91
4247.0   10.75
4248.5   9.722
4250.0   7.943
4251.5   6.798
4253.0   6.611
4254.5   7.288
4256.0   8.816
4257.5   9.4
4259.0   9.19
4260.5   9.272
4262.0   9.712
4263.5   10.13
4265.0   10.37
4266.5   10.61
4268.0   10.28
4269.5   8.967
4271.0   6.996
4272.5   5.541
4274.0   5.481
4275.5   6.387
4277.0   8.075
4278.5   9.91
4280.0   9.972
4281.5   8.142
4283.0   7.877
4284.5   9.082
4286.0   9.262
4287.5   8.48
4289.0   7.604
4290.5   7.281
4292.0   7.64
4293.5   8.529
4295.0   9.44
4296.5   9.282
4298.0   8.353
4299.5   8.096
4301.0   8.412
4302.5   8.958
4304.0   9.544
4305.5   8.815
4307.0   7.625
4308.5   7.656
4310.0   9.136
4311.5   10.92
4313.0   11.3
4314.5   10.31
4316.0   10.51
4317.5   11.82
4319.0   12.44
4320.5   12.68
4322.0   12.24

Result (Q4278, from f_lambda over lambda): 1.9 Angstrom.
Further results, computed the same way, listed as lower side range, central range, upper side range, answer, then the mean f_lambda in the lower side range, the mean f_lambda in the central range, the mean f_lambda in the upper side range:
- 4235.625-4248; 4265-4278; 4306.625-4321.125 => 2.2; 9.08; 7.98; 10.5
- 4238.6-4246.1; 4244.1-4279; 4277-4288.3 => 1.3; 9.09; 8.67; 8.9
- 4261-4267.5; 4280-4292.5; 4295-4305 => 1.4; 10.2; 8.29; 8.83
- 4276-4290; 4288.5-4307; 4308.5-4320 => 2.2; 8.64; 8.47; 10.7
